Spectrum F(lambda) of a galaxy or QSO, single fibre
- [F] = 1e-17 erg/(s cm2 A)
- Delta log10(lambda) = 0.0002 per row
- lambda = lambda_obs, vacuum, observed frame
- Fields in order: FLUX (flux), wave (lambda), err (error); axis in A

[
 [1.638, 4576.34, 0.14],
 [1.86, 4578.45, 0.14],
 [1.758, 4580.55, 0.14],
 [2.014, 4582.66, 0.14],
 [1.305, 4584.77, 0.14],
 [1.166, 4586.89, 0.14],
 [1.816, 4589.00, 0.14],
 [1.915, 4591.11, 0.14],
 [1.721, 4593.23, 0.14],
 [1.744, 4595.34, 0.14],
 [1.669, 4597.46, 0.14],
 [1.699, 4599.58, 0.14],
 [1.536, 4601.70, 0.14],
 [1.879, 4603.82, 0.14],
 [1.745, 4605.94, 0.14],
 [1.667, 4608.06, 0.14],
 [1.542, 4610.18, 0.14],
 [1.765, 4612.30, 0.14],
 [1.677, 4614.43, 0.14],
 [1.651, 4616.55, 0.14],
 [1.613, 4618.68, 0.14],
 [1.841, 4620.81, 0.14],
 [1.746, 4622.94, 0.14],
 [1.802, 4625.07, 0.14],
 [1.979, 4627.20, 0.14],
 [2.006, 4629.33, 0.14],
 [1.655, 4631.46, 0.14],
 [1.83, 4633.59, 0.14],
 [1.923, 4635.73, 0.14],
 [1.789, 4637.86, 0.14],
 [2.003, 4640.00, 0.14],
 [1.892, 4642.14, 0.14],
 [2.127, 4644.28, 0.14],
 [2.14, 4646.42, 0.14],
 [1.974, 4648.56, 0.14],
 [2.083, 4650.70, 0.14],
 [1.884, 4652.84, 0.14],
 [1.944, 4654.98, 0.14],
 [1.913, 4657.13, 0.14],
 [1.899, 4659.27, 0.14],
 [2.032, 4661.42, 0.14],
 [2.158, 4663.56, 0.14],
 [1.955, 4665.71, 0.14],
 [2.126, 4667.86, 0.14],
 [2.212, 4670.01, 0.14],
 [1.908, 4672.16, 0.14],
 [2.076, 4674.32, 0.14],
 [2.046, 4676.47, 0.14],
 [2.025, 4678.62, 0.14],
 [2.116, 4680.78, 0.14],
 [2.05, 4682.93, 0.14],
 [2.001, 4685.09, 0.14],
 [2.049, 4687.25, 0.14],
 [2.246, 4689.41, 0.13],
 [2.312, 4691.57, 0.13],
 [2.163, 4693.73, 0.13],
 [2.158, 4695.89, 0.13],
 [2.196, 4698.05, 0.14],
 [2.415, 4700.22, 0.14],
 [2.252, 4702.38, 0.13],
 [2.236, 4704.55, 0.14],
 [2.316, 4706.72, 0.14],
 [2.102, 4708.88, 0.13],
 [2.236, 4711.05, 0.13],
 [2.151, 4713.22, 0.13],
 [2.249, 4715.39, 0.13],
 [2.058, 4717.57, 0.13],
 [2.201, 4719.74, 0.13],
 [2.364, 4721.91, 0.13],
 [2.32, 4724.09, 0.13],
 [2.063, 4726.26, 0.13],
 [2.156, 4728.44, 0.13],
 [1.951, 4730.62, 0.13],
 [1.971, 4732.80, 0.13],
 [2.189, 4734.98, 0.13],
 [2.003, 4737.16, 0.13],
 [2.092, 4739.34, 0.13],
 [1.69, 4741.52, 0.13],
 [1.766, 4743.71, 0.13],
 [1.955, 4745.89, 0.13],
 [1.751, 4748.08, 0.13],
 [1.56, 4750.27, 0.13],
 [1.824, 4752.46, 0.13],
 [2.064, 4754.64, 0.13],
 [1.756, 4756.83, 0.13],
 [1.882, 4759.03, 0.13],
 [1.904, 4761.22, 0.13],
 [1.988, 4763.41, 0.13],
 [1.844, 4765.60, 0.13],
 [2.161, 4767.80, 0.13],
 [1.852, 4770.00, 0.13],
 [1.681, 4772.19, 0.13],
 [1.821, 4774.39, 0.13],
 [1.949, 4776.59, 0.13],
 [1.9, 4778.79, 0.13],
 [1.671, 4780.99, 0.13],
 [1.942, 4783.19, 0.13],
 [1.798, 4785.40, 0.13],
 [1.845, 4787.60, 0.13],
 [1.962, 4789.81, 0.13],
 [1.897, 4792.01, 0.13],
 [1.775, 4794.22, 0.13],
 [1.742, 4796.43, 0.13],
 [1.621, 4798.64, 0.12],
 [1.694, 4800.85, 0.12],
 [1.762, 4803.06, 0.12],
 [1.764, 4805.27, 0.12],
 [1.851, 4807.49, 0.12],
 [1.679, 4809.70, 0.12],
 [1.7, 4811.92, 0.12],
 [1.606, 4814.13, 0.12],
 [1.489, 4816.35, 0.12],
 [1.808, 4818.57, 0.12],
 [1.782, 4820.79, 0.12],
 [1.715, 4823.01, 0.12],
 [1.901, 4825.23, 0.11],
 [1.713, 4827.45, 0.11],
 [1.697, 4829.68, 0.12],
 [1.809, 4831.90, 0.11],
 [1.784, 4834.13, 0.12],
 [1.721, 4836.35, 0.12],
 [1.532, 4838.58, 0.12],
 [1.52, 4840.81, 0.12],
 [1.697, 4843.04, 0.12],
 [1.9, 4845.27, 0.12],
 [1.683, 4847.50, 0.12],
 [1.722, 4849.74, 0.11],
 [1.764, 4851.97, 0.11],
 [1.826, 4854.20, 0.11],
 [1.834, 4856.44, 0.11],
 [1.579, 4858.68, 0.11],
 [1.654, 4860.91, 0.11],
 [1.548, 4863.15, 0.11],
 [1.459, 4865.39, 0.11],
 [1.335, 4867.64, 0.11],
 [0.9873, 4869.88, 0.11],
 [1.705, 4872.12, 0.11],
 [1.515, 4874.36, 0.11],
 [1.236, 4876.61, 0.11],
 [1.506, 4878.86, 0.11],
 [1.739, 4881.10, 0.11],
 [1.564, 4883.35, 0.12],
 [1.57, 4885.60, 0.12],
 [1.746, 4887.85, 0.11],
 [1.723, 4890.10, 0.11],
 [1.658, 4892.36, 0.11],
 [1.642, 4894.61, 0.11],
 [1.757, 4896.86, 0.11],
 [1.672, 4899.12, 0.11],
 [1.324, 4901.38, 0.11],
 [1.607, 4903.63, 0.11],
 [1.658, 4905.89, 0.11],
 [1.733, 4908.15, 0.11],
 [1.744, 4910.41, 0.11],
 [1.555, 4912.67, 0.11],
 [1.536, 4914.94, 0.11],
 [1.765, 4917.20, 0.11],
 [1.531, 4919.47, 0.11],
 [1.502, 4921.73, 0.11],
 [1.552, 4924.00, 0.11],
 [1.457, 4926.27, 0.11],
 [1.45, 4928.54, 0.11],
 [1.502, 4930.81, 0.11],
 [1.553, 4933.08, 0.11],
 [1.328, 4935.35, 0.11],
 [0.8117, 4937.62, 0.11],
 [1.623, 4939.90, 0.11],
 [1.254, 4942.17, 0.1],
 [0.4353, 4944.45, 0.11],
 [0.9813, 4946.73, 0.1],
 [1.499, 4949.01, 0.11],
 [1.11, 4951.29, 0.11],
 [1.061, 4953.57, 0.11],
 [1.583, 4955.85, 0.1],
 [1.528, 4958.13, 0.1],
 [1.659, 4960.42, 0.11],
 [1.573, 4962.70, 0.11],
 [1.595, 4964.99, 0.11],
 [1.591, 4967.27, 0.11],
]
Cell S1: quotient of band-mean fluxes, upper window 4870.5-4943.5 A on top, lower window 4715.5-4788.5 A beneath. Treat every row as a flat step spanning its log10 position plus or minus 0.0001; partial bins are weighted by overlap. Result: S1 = 0.79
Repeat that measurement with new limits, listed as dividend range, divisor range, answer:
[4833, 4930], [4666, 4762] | 0.77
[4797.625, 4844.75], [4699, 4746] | 0.80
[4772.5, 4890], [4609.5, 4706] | 0.85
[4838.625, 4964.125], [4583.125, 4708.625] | 0.79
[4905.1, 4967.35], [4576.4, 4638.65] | 0.83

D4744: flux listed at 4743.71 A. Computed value 1.766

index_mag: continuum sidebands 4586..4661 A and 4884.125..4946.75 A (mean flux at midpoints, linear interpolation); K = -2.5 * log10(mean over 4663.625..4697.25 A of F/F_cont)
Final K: -0.20 mag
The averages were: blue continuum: 1.81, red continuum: 1.5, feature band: 2.1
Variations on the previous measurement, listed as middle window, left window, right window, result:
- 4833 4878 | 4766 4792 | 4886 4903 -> 0.08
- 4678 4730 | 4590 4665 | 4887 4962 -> -0.24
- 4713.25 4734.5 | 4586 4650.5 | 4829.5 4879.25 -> -0.25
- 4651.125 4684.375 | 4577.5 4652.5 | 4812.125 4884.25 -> -0.16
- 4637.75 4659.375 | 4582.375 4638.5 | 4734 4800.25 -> -0.13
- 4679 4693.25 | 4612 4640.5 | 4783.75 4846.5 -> -0.19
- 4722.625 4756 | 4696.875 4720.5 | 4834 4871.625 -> 0.07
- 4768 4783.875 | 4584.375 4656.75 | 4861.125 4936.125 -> -0.12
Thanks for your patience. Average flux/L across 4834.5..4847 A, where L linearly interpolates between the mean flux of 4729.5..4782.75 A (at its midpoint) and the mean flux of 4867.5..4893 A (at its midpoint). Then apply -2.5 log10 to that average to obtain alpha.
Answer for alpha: -0.03 mag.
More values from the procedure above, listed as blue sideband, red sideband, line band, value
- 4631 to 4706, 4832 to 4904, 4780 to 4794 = -0.03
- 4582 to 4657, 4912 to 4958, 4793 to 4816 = -0.12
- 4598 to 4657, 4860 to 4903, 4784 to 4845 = -0.08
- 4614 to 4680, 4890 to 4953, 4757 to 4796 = -0.10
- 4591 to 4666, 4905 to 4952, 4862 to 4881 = 0.05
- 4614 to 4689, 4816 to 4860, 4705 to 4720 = -0.17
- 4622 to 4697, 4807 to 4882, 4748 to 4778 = -0.04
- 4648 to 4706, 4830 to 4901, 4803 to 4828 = 0.01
